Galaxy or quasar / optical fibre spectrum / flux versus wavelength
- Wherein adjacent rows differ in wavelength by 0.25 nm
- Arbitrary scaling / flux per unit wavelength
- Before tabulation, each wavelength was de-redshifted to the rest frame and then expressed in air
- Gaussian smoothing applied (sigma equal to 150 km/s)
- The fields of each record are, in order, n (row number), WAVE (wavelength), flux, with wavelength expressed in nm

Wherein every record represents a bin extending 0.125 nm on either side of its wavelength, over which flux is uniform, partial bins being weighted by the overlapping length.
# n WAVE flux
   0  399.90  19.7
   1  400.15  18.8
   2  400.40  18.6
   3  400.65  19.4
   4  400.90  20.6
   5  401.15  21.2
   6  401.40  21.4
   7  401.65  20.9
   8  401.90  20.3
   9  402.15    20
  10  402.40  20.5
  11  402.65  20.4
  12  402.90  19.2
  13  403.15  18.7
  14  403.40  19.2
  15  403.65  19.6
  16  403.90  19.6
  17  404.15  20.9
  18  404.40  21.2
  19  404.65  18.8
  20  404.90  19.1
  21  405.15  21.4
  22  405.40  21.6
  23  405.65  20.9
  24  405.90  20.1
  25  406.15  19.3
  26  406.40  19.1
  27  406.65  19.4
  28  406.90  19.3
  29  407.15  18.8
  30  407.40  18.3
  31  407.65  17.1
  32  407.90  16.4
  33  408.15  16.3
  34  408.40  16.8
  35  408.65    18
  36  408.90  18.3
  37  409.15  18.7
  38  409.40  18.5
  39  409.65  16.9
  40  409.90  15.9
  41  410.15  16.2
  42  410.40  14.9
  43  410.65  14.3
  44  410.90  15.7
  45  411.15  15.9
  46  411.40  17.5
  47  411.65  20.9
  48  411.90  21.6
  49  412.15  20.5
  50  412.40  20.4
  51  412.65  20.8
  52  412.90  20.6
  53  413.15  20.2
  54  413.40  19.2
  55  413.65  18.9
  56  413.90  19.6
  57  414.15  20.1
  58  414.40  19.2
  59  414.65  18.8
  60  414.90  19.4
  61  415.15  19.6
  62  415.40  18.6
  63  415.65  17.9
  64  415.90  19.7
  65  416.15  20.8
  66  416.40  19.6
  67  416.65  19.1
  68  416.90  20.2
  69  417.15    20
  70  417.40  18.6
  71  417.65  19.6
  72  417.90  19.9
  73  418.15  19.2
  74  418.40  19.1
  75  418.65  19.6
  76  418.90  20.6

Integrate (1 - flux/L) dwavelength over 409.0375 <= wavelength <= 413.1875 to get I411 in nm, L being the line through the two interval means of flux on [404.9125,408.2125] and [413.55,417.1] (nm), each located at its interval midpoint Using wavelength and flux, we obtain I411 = 0.240 nm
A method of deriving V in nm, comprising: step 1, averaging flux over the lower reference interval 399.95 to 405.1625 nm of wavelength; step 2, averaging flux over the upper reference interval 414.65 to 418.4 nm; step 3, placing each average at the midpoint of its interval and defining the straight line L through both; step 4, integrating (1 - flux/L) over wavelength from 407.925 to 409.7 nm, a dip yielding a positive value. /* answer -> 0.190 nm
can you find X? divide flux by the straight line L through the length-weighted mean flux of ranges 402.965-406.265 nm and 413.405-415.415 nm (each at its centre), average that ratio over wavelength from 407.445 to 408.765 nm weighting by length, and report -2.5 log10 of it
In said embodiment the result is 0.16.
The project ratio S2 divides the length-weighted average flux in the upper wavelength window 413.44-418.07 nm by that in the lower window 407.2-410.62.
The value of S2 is 1.14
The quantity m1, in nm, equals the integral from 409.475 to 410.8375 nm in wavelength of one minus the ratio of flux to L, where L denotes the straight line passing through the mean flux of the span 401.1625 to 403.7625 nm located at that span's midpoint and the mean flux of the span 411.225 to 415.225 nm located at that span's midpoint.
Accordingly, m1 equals 0.28 nm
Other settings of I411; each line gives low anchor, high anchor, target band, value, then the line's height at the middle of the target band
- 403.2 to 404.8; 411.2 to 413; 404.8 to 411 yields 0.592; 20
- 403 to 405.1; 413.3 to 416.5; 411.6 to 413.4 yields -0.110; 19.4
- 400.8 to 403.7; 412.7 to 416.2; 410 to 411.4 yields 0.291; 19.7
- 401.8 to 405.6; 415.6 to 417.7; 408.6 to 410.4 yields 0.230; 19.8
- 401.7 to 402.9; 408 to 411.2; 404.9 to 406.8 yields -0.172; 18.5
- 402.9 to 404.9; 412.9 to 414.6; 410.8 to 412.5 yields 0.055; 19.6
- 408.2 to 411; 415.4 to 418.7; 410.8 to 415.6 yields -0.344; 18.1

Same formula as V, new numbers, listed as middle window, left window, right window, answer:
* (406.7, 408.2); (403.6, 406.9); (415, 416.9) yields 0.156 nm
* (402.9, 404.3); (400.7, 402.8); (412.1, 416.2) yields 0.059 nm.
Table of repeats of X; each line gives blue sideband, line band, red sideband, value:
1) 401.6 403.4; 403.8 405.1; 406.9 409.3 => -0.05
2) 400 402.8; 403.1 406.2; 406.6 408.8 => -0.06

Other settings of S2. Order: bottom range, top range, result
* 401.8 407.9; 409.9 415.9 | 0.95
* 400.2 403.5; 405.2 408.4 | 0.94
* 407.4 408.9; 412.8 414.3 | 1.15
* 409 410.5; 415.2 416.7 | 1.14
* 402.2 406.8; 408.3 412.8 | 0.90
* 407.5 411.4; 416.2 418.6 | 1.17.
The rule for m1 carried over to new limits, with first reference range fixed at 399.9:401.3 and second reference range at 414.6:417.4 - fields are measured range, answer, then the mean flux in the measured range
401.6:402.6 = -0.03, 20.4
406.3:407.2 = 0.02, 19.2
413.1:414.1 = 0.00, 19.5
